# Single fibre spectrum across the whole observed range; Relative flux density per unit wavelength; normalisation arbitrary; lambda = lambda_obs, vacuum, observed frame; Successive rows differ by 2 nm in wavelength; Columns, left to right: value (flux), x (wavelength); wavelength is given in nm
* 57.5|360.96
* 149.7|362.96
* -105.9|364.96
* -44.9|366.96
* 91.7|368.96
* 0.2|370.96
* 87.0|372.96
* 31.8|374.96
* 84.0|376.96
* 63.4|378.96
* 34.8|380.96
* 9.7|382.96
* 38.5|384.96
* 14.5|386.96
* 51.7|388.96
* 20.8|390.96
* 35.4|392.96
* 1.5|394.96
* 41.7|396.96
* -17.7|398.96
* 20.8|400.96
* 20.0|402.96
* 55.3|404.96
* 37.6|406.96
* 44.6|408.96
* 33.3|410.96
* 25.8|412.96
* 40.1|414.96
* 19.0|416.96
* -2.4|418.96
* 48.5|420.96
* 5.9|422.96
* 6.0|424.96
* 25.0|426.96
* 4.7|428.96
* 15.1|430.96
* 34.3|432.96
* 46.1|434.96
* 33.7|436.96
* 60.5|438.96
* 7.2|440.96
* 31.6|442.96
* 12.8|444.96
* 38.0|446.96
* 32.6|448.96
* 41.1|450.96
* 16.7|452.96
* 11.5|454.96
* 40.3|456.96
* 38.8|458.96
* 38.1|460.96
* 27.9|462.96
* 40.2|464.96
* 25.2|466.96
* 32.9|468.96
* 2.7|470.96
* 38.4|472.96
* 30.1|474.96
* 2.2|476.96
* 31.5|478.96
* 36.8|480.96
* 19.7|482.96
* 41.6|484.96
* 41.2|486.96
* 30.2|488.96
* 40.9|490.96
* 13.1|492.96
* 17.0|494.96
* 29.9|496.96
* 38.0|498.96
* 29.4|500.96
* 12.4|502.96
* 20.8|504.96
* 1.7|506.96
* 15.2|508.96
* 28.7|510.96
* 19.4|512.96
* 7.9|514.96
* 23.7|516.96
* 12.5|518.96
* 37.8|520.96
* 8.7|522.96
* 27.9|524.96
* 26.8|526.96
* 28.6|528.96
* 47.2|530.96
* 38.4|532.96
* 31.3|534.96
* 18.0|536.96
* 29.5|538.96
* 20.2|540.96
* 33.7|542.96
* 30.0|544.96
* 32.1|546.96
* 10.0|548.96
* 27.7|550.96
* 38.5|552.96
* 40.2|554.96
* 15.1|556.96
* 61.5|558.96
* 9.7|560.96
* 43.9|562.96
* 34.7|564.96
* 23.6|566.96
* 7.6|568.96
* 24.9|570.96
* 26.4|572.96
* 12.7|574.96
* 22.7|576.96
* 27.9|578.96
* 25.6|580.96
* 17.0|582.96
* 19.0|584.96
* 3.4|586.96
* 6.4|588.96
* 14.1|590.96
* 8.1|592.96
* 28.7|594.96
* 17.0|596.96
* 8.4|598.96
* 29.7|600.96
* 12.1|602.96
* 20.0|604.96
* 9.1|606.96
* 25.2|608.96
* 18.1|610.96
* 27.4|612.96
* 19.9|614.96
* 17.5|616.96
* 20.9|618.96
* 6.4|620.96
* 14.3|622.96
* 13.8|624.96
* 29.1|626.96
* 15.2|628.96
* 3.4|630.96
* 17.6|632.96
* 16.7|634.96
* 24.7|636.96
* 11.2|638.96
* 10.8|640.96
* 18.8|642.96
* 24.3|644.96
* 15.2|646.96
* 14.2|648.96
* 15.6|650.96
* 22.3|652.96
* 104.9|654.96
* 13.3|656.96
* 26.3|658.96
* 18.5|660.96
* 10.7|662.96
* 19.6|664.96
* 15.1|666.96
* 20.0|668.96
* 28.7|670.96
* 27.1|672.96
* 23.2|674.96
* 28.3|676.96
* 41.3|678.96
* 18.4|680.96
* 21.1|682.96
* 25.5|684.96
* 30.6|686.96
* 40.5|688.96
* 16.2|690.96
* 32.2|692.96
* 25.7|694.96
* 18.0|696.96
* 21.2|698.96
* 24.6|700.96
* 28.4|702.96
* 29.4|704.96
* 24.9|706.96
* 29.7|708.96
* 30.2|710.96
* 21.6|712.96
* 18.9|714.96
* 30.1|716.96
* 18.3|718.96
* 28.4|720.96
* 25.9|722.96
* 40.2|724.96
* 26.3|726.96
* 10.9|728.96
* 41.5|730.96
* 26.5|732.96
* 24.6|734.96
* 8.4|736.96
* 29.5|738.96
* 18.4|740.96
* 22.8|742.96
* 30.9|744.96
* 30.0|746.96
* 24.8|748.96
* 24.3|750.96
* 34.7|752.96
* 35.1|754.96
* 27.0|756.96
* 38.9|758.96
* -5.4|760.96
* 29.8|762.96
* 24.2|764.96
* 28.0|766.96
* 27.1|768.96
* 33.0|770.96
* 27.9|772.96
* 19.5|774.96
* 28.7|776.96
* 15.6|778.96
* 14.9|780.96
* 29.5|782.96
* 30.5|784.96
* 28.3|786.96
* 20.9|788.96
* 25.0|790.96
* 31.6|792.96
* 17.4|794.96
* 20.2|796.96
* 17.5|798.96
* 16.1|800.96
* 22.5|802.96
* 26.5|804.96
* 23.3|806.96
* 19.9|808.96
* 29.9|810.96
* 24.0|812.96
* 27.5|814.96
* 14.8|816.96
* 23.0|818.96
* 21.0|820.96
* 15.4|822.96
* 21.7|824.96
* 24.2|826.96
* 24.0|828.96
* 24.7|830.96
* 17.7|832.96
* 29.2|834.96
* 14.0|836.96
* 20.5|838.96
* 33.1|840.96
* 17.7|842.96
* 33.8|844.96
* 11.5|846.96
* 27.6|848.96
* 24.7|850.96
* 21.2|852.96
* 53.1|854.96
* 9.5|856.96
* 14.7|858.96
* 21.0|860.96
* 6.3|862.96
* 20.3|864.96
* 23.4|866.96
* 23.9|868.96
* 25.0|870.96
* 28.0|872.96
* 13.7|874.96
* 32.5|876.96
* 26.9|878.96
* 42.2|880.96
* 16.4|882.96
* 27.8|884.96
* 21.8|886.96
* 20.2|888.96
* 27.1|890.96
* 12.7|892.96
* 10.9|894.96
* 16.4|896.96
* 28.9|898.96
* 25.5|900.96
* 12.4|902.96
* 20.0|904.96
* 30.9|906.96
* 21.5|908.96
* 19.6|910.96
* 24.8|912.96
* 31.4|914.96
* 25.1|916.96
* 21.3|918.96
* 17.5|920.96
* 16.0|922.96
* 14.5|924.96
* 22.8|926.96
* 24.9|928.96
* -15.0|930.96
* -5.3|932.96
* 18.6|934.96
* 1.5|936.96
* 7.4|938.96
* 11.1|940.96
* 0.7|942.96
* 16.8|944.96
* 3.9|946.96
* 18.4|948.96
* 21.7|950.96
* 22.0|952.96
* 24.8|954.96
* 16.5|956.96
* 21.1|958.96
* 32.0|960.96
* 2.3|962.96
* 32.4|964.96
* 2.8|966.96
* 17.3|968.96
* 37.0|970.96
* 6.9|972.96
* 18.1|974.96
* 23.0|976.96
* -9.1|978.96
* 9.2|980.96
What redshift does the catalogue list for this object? 0.758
